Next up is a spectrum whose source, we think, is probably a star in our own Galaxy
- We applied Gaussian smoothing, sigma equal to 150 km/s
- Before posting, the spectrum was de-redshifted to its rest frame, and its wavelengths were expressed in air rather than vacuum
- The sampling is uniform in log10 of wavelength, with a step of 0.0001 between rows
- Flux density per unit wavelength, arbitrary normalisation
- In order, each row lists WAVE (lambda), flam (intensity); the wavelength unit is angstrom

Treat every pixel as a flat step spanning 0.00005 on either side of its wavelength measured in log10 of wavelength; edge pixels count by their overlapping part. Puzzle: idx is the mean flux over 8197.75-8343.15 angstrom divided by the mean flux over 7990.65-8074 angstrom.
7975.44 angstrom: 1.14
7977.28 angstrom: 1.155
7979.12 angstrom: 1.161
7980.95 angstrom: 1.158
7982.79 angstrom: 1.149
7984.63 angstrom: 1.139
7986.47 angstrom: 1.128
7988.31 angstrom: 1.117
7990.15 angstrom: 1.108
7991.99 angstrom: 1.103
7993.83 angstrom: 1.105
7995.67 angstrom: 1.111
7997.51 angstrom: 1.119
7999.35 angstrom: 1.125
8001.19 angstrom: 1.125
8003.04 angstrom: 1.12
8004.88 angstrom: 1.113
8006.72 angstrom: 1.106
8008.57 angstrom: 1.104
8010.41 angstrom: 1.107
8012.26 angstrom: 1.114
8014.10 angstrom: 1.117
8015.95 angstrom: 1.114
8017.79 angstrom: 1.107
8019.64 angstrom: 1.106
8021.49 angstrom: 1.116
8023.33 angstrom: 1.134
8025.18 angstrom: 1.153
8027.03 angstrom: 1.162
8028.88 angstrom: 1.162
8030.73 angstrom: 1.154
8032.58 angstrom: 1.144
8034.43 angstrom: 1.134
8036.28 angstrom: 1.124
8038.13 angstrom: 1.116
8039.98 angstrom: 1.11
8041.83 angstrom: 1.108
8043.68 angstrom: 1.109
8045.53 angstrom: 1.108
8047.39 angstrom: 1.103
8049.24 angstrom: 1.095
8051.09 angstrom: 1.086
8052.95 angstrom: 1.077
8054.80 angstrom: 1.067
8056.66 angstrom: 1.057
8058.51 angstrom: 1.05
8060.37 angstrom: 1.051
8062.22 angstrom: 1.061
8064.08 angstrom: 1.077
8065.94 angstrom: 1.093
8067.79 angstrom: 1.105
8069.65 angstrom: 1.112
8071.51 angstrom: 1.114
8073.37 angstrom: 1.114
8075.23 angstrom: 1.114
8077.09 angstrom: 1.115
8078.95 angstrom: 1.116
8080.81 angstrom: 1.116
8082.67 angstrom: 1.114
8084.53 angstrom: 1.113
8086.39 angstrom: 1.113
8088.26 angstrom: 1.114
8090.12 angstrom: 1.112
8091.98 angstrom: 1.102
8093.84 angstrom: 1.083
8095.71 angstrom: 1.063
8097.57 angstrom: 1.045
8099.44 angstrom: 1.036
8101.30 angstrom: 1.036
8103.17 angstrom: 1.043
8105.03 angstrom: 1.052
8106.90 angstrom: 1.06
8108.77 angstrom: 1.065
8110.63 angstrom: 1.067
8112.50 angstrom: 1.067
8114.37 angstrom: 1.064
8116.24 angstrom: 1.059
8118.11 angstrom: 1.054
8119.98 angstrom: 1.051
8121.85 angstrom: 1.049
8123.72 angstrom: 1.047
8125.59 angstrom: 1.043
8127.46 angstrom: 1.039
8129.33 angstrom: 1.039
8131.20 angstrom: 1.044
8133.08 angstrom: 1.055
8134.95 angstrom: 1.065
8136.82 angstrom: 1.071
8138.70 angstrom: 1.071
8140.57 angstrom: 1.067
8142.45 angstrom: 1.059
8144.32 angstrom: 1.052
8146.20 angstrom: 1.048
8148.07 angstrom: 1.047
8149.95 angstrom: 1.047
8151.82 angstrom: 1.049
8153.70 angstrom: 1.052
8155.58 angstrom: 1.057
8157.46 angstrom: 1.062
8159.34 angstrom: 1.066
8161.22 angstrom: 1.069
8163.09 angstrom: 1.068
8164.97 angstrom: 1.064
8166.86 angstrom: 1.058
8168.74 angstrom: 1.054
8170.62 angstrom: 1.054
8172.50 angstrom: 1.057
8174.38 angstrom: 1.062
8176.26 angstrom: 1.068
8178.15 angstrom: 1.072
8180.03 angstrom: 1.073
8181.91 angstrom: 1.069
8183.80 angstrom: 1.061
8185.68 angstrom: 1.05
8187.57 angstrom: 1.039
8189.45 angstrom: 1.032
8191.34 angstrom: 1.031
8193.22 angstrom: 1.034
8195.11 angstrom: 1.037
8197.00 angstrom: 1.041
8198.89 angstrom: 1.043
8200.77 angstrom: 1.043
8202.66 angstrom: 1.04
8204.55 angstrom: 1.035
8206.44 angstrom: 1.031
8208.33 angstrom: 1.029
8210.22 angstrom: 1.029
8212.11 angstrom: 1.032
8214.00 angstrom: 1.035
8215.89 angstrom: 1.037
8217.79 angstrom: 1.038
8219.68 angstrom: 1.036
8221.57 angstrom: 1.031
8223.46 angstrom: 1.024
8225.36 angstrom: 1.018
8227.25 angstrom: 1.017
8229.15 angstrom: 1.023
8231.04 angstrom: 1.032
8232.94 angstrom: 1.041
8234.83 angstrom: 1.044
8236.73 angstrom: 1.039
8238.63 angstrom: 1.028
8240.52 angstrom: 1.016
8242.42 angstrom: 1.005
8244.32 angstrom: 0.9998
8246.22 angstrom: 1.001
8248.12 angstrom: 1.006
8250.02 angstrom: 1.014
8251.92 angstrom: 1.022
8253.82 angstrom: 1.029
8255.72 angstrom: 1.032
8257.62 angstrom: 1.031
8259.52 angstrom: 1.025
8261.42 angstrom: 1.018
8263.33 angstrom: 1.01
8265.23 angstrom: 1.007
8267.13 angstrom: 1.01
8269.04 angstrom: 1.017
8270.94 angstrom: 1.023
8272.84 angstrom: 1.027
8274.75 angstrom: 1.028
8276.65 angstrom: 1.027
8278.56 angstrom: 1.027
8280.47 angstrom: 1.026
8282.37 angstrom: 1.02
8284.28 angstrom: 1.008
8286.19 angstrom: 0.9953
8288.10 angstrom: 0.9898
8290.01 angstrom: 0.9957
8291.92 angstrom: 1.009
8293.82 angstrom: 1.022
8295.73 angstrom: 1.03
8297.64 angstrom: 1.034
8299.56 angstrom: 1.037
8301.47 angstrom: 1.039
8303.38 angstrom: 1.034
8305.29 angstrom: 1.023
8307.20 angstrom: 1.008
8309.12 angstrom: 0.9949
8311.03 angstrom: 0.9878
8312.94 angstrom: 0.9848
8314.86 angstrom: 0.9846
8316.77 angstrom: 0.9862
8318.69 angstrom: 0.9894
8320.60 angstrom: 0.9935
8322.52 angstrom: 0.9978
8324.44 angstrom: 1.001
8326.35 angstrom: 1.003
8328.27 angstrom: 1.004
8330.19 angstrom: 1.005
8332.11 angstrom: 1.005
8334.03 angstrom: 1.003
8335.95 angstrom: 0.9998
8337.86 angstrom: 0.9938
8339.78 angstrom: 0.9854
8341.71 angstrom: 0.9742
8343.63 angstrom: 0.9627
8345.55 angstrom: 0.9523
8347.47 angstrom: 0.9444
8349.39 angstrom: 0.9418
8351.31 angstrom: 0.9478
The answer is 0.92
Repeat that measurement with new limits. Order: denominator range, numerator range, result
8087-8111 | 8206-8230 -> 0.96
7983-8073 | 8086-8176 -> 0.96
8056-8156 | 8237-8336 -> 0.95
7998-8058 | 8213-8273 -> 0.92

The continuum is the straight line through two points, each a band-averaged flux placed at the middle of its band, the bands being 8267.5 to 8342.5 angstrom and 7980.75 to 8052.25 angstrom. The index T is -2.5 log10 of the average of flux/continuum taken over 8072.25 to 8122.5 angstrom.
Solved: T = 0.01 mag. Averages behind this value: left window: 1.12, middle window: 1.08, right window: 1.01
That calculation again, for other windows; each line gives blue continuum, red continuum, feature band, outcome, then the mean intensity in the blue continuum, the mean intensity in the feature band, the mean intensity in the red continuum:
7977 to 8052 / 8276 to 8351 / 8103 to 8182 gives 0.01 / 1.12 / 1.06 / 1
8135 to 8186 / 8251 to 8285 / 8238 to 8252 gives 0.02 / 1.06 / 1.01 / 1.02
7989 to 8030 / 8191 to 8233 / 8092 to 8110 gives 0.02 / 1.12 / 1.06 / 1.03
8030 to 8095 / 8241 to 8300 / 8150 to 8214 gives 0.00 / 1.1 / 1.05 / 1.02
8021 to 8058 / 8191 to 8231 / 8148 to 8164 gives 0.00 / 1.12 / 1.06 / 1.03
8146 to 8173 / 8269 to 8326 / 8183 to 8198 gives 0.01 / 1.06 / 1.04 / 1.01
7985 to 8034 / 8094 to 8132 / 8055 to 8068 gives 0.02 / 1.12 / 1.07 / 1.05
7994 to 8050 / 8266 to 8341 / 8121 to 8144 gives 0.02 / 1.12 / 1.05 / 1.01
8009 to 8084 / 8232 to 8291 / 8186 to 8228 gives 0.01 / 1.11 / 1.03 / 1.02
